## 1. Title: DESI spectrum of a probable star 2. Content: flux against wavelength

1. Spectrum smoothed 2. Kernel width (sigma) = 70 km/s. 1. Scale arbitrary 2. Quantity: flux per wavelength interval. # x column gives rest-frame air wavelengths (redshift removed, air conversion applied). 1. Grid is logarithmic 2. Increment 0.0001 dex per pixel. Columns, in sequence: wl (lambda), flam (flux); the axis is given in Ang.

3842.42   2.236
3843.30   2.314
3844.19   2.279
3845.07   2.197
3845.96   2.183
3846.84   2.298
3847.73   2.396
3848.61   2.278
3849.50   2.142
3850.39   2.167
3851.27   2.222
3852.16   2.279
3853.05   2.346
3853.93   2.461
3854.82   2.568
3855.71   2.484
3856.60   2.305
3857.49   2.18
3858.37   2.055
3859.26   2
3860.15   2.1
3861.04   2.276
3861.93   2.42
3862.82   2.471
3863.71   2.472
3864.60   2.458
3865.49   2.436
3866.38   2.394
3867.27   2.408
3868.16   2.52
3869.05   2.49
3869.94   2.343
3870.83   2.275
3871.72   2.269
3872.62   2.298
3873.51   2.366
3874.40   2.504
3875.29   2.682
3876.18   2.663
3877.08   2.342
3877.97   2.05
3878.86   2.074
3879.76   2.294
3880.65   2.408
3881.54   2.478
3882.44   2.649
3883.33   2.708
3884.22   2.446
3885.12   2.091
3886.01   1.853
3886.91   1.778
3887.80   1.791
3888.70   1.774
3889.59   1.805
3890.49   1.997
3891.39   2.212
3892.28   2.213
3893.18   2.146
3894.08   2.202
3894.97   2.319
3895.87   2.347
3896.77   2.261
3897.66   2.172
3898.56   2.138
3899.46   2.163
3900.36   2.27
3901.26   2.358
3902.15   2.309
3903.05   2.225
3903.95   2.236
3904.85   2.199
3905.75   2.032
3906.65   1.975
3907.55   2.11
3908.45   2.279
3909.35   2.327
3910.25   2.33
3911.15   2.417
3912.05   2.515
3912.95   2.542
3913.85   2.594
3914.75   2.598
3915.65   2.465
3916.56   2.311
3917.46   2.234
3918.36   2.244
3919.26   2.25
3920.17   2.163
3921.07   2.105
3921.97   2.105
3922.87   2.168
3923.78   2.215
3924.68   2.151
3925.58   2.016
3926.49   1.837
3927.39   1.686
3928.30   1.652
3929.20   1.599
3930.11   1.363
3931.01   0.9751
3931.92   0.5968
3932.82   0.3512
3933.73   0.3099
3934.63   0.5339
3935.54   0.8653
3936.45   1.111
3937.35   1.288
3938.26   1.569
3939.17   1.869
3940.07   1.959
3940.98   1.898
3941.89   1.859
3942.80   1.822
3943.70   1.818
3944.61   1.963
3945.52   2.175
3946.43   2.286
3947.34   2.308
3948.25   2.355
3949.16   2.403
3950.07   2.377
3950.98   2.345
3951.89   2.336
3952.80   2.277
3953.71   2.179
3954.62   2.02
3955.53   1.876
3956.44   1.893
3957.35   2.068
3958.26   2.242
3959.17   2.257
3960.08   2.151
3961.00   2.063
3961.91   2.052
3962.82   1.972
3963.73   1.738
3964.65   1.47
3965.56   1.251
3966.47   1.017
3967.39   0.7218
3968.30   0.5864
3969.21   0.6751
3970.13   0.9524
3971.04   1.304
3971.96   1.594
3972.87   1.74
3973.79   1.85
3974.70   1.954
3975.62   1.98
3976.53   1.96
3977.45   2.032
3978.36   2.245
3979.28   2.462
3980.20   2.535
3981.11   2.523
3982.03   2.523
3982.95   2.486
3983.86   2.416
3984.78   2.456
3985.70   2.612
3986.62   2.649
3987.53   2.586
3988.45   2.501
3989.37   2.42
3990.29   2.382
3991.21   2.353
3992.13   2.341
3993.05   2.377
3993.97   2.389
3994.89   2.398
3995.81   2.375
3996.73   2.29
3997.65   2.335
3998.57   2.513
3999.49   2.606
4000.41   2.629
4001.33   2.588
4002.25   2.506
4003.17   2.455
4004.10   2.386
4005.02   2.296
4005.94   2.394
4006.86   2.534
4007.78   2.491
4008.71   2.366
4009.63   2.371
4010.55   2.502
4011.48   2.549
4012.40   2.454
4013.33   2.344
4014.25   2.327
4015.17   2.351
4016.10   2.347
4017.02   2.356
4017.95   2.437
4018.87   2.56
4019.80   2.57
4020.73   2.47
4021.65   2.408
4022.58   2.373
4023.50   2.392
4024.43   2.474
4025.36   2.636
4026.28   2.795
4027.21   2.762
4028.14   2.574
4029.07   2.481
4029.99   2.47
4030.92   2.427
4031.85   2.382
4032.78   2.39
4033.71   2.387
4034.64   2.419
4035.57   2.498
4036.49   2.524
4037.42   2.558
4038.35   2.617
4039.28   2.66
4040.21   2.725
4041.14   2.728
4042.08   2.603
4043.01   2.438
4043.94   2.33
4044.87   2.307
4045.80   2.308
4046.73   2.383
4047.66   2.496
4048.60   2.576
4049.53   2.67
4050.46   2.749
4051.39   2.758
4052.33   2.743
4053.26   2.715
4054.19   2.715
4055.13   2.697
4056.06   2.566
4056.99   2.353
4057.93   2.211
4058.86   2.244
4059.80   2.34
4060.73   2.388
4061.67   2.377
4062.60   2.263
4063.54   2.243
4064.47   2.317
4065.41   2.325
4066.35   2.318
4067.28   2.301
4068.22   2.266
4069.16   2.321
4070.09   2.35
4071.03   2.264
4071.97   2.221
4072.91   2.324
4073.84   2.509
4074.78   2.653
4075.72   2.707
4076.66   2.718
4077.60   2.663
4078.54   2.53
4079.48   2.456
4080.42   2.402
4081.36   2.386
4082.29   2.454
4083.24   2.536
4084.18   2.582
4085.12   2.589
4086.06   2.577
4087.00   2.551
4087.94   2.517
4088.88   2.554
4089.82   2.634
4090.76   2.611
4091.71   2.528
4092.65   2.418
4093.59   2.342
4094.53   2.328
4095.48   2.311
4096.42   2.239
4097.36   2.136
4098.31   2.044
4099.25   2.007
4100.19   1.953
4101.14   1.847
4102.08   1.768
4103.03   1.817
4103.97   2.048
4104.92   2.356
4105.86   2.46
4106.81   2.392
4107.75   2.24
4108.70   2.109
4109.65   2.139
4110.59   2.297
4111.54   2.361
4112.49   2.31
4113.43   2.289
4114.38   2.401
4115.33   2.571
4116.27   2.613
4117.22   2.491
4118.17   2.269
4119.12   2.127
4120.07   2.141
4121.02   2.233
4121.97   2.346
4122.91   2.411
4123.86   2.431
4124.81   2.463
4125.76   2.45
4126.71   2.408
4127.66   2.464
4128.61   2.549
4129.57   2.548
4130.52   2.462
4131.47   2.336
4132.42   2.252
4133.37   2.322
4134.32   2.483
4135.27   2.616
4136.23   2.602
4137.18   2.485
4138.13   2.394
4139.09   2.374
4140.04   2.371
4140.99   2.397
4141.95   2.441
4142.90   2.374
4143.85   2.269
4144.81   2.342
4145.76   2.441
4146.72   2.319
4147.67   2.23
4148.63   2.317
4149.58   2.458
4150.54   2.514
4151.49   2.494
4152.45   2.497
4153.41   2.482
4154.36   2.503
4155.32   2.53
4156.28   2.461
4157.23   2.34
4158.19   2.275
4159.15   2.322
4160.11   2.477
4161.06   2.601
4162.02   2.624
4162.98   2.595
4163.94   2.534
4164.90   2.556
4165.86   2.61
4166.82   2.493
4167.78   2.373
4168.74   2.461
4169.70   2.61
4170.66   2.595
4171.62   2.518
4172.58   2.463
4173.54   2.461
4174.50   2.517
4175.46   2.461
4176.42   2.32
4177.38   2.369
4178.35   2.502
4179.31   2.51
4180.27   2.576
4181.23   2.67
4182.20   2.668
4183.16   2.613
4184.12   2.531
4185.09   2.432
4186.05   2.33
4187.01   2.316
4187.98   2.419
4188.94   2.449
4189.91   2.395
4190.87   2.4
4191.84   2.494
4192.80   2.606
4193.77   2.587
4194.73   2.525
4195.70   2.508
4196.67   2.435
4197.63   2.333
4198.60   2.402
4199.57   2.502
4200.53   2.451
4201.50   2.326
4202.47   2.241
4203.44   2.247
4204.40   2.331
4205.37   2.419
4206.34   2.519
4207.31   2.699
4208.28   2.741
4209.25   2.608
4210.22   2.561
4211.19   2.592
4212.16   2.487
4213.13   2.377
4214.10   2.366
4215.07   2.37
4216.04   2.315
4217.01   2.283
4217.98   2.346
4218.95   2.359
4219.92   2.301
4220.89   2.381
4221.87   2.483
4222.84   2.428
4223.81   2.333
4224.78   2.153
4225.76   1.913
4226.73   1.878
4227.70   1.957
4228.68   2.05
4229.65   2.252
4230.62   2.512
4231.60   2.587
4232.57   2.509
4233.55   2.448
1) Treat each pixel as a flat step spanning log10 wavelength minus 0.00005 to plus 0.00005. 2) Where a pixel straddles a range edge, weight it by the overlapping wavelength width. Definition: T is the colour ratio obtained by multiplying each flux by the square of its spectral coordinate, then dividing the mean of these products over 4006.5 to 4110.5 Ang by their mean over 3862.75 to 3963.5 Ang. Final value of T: 1.3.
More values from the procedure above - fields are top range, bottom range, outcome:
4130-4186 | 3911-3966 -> 1.44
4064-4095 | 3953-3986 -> 1.38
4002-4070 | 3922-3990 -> 1.39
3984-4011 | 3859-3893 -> 1.14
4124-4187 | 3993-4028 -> 1.07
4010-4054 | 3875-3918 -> 1.19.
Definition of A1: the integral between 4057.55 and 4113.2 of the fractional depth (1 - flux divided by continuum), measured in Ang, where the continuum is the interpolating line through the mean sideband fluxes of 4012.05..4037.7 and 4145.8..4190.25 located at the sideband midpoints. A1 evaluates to 2.9 Ang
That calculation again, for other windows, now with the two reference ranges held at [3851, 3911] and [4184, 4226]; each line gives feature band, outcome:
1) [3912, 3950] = 7.60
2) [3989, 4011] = -0.99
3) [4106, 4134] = 0.20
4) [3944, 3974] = 6.15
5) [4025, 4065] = -2.76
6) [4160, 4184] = -1.26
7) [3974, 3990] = -0.34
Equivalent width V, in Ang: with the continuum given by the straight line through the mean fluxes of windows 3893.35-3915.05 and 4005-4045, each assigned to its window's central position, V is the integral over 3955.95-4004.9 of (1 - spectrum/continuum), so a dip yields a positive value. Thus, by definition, 6.5 Ang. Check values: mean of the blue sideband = 2.28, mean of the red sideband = 2.48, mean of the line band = 2.09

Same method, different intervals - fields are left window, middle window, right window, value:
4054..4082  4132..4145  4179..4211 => 0.2 Ang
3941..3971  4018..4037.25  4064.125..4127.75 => -3.6 Ang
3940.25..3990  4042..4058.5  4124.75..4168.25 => -2.4 Ang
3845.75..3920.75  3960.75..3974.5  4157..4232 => 5.5 Ang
